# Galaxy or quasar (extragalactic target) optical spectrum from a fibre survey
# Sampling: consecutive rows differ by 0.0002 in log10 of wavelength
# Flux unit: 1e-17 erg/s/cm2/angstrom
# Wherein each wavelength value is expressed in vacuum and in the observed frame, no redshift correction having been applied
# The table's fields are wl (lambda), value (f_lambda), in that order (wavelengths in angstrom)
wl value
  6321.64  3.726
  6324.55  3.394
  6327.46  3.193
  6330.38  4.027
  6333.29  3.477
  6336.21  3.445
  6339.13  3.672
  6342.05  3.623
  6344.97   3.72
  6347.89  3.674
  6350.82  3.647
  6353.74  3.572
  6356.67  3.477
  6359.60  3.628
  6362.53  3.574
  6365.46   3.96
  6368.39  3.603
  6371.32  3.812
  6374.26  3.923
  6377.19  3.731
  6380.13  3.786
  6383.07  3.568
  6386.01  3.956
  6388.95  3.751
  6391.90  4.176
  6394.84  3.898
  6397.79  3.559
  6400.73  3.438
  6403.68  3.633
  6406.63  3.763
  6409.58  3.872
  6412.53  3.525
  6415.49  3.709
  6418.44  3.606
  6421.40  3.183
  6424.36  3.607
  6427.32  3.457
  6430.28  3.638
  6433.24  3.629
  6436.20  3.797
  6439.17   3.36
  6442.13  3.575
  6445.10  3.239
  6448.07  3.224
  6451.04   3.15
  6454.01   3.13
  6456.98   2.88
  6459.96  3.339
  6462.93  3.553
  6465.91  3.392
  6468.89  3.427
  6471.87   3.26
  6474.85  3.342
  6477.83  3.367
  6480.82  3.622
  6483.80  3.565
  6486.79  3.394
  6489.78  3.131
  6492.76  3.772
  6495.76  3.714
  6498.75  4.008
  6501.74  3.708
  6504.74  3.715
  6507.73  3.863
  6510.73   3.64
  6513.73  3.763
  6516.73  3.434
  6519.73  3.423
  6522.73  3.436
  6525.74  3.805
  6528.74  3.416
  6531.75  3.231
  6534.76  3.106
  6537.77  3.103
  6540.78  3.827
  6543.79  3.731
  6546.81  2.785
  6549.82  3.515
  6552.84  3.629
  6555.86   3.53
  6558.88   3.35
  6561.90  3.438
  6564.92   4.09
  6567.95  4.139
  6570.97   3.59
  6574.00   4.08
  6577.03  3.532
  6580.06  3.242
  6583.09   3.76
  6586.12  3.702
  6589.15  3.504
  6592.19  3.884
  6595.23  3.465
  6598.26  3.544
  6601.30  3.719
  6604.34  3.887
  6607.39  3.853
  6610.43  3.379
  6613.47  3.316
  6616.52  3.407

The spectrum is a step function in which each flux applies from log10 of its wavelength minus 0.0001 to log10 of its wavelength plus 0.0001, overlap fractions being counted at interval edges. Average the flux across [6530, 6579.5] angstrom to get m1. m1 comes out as 3.54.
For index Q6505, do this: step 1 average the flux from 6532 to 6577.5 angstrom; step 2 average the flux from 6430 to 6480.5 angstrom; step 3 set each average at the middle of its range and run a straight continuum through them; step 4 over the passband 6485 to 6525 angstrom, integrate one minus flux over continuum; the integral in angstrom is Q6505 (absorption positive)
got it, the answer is -1.8 angstrom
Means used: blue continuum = 3.37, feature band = 3.62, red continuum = 3.55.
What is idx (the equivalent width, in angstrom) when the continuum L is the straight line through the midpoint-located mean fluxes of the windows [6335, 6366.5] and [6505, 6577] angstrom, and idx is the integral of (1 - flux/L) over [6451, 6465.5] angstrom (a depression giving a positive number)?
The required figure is 1.5 angstrom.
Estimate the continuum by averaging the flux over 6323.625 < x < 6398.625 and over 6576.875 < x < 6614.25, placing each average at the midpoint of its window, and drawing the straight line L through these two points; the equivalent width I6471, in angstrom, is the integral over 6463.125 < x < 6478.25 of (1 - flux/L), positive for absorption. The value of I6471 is 1.2 angstrom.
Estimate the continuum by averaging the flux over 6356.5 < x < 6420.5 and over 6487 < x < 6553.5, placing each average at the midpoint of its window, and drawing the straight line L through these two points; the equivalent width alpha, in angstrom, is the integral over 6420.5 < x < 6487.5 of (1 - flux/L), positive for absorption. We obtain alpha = 4.2 angstrom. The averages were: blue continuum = 3.72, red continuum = 3.53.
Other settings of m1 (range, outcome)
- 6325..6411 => 3.69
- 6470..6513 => 3.58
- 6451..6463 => 3.18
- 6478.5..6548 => 3.53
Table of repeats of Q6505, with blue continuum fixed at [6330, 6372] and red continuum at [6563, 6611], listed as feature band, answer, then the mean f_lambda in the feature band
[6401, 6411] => -0.1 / 3.72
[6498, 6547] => 2.1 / 3.54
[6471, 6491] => 1.6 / 3.39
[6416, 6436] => 0.7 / 3.55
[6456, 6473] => 1.7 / 3.32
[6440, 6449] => 0.8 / 3.36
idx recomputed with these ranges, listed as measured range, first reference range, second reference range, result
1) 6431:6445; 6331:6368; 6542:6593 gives 0.3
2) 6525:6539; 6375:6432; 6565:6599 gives 1.4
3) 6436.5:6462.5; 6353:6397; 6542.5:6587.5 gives 3.0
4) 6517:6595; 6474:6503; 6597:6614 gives 1.2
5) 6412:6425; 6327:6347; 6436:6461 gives -0.6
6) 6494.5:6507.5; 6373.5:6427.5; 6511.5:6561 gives -1.1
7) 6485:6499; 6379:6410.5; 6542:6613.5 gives 0.4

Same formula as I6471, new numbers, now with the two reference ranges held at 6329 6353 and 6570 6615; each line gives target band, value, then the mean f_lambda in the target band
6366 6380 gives -0.5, 3.78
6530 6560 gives 2.1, 3.38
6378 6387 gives -0.3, 3.76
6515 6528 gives 0.4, 3.52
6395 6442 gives 0.7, 3.59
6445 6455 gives 1.3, 3.18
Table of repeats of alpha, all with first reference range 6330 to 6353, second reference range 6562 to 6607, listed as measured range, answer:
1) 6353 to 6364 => 0.25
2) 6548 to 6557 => 0.43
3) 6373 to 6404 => -0.96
